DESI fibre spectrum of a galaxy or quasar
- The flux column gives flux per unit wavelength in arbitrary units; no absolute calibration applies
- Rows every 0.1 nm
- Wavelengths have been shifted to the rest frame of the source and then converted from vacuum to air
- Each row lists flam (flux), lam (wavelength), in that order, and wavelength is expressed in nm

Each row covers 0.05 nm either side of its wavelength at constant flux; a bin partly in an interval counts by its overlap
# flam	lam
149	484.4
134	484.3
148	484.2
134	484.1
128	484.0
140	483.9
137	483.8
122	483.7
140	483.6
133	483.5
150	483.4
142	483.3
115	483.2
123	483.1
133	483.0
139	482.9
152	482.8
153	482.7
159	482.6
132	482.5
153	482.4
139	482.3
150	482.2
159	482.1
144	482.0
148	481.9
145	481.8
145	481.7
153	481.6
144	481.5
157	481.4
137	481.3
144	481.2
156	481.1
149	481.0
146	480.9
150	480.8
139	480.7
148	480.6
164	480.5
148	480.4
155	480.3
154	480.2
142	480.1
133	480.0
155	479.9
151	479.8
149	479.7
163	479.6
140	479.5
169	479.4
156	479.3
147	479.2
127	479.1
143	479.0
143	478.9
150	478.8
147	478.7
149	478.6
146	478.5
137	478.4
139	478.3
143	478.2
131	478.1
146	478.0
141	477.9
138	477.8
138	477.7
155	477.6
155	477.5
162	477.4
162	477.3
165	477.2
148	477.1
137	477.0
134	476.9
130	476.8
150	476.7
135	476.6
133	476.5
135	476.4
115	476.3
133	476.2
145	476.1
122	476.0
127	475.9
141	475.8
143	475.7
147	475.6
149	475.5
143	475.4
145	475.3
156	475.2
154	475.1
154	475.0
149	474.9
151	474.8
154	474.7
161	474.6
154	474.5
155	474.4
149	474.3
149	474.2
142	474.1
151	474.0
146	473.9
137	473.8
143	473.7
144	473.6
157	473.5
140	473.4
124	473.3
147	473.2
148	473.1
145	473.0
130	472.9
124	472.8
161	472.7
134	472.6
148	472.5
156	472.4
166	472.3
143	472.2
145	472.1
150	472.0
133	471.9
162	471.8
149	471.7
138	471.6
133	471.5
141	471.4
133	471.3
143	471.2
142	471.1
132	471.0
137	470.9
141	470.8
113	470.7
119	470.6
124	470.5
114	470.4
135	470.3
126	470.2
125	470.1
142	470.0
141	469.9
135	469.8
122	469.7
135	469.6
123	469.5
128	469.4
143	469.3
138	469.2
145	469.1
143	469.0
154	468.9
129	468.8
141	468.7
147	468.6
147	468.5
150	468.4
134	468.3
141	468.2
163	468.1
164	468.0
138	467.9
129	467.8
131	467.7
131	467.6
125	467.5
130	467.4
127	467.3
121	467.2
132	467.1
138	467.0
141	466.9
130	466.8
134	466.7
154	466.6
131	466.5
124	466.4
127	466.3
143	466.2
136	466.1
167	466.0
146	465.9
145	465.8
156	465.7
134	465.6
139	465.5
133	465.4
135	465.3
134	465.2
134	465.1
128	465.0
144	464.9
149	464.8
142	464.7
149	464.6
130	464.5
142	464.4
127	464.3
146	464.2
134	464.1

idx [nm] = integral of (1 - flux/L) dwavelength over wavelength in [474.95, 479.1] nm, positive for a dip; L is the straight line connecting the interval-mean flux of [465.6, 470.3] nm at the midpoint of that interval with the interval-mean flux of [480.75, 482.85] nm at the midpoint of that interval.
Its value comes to 0.05 nm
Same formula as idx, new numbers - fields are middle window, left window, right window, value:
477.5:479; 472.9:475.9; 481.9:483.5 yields 0.02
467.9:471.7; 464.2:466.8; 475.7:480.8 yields 0.11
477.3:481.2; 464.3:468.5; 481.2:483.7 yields -0.15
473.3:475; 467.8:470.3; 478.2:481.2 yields -0.06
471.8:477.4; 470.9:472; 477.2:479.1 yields -0.06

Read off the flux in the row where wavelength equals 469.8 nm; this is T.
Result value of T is 135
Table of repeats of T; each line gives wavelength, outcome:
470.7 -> 113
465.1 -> 134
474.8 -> 151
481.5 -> 144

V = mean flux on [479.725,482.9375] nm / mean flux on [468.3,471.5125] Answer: 1.10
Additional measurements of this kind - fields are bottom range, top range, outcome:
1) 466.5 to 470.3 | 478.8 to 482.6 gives 1.08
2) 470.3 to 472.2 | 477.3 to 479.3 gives 1.06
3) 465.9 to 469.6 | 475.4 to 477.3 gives 1.00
